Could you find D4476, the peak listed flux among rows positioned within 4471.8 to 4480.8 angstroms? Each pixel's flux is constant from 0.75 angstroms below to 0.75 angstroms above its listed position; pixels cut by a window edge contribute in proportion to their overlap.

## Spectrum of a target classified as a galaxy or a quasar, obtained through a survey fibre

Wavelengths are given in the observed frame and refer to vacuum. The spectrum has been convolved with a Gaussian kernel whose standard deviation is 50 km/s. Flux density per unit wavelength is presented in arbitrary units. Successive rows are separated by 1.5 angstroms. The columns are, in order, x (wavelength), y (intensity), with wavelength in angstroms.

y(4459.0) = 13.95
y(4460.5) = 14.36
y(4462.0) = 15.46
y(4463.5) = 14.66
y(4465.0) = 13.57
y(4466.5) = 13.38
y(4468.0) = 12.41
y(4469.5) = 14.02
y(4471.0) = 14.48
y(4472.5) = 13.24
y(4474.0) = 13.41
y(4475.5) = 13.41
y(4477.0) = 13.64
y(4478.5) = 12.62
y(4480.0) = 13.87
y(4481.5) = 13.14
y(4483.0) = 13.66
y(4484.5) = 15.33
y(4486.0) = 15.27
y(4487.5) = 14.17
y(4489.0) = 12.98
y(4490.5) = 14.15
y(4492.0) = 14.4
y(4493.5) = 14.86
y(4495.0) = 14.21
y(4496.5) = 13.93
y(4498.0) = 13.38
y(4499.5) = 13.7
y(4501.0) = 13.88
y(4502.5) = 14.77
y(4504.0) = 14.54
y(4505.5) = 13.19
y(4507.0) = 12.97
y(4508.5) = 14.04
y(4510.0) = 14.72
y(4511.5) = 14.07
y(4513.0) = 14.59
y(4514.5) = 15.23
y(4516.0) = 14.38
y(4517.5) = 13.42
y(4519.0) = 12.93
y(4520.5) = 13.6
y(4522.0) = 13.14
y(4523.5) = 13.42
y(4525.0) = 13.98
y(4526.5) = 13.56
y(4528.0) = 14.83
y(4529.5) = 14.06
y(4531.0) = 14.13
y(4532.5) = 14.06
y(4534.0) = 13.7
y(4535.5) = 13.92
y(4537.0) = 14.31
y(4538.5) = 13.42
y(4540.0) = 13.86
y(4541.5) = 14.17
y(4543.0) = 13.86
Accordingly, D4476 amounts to 13.87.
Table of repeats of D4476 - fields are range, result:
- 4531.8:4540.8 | 14.31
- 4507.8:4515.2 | 15.23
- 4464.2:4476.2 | 14.48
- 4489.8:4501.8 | 14.86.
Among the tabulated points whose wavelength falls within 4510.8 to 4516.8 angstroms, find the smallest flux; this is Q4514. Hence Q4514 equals 14.07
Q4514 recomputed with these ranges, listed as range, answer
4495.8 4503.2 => 13.38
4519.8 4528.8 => 13.14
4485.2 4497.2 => 12.98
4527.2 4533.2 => 14.06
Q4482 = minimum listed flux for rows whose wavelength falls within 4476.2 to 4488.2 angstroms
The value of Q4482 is 12.62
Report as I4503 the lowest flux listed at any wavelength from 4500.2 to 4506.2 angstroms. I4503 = 13.19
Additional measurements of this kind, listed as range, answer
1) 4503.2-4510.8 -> 12.97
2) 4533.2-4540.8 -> 13.42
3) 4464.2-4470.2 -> 12.41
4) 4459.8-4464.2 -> 14.36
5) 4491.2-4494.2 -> 14.4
